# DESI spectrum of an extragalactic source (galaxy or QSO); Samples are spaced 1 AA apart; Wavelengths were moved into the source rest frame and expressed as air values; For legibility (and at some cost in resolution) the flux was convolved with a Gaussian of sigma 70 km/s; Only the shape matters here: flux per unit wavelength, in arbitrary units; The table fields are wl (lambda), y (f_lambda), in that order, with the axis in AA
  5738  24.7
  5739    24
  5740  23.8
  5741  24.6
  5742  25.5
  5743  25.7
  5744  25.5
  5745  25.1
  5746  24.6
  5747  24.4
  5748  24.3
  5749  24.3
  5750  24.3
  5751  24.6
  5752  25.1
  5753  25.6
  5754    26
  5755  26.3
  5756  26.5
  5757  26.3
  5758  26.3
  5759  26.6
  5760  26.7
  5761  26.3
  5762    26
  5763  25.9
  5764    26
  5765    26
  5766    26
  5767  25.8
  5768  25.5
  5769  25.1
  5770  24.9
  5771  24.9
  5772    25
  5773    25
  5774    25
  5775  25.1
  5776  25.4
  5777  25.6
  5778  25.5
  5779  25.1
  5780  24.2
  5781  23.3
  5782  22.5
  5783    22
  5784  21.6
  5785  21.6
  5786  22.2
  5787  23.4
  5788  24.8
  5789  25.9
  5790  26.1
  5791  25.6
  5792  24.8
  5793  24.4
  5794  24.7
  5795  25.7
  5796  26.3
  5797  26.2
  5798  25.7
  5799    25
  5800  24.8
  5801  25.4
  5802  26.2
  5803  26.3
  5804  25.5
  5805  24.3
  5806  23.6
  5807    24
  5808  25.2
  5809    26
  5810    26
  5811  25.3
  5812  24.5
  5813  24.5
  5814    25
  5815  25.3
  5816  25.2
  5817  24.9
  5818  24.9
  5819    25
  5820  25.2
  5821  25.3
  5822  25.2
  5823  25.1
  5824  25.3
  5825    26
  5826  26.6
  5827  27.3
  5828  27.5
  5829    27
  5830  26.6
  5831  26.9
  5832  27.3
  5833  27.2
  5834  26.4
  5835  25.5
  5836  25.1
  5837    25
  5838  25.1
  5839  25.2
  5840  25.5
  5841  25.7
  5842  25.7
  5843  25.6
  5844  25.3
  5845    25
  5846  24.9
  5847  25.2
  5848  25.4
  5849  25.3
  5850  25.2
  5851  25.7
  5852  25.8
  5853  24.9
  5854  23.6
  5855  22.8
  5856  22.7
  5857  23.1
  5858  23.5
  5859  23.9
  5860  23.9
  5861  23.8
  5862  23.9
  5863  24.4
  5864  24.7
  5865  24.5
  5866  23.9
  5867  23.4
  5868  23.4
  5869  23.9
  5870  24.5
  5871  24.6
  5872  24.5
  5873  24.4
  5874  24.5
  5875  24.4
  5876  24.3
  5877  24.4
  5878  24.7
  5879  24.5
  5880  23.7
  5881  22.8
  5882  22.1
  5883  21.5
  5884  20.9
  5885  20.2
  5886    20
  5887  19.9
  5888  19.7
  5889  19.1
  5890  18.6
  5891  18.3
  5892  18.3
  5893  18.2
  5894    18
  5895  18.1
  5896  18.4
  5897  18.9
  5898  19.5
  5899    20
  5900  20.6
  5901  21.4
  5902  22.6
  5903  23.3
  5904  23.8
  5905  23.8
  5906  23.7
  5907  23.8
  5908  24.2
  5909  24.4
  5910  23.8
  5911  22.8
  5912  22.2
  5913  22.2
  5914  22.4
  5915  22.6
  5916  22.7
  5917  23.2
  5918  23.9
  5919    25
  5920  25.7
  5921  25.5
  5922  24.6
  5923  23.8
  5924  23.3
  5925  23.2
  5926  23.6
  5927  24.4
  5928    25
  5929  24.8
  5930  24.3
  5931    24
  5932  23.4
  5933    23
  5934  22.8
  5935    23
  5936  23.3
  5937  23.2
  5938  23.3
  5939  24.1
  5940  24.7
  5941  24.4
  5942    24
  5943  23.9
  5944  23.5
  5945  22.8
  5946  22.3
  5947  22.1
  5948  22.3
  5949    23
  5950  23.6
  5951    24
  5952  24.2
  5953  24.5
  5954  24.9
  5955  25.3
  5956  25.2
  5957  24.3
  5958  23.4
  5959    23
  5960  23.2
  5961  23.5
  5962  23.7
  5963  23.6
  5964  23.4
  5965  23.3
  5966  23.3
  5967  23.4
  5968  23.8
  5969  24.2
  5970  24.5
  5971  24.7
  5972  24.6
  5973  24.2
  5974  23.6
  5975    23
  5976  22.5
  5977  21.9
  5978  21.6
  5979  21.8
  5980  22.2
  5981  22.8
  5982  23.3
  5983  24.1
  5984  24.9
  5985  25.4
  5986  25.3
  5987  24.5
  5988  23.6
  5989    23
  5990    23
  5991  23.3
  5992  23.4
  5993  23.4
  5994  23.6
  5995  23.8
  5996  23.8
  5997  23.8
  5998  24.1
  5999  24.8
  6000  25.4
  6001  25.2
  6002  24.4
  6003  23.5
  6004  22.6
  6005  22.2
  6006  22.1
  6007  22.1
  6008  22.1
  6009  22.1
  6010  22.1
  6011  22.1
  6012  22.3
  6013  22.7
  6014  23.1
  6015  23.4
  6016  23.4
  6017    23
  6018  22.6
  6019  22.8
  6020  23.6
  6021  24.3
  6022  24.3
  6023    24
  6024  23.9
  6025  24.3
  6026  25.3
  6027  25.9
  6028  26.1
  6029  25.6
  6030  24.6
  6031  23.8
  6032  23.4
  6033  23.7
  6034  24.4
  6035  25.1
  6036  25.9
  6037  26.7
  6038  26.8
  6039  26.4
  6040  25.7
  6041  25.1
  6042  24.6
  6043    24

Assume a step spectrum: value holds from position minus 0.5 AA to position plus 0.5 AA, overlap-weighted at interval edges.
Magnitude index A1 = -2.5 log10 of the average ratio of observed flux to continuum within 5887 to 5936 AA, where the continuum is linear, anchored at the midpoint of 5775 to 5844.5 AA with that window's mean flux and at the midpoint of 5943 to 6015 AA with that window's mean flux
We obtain 0.09 mag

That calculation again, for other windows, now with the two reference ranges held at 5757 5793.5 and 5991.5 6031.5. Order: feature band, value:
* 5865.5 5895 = 0.109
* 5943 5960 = 0.015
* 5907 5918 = 0.048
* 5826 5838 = -0.079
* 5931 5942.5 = 0.021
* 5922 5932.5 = 0.004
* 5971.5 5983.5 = 0.040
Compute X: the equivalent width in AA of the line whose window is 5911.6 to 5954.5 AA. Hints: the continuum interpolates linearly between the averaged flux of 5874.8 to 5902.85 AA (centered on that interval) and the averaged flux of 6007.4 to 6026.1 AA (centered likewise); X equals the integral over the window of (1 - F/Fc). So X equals -4.00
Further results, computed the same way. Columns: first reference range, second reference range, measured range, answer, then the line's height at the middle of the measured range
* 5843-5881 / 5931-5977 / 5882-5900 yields 3.5 AA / 24.1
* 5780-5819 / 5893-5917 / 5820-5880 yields -4.3 AA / 23.3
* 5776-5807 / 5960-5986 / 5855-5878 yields 0.1 AA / 24.2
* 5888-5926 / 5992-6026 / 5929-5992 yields -2.5 AA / 22.7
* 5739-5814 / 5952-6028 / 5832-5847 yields -0.6 AA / 24.6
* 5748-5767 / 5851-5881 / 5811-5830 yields -0.6 AA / 24.8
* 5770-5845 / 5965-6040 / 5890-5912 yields 3.0 AA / 24.5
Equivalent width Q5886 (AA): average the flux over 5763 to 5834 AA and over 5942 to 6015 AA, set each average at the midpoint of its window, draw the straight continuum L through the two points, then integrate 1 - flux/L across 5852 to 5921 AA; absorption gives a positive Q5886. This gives 5.0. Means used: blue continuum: 25.2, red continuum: 23.5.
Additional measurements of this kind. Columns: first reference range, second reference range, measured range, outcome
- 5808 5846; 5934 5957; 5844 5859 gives 0.44 AA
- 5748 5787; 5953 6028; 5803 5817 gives -0.16 AA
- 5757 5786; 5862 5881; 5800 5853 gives -2.14 AA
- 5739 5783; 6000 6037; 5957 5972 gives 0.21 AA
